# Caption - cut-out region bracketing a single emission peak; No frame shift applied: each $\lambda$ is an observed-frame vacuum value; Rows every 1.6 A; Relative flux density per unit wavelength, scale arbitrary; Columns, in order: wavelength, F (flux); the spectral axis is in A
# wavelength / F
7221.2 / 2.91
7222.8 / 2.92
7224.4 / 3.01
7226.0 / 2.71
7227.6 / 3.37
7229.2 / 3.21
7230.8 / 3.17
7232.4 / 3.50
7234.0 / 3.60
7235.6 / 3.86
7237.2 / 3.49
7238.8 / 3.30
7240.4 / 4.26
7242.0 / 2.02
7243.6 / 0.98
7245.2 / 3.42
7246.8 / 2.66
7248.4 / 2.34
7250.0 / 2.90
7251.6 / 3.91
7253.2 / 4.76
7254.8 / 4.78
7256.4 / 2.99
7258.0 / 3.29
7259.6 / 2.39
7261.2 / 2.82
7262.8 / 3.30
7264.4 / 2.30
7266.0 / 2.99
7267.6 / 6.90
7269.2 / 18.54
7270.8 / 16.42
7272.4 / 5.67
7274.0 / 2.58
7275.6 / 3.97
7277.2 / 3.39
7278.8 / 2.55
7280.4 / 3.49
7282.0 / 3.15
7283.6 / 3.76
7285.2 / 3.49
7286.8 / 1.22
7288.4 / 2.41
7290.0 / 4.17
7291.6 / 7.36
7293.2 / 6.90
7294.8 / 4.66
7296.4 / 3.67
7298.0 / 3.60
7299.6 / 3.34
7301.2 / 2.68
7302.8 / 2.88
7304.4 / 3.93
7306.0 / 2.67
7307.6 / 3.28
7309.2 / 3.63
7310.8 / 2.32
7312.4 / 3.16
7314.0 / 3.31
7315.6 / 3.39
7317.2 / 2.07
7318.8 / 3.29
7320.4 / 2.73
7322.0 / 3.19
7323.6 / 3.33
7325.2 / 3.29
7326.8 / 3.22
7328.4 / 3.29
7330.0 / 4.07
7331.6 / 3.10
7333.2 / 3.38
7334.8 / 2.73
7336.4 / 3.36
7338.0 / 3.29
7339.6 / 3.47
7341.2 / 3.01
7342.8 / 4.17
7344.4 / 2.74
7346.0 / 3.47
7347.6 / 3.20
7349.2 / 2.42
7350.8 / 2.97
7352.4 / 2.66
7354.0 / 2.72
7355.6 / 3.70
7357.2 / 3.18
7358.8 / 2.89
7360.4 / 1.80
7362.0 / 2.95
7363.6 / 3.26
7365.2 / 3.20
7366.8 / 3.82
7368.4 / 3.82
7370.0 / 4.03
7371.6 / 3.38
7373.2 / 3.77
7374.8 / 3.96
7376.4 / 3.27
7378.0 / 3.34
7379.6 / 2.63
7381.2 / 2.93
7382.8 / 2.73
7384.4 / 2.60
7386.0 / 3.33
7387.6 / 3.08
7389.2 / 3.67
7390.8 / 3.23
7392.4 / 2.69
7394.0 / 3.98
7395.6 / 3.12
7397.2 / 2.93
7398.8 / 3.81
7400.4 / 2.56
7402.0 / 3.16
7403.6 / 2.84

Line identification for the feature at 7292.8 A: [N II]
